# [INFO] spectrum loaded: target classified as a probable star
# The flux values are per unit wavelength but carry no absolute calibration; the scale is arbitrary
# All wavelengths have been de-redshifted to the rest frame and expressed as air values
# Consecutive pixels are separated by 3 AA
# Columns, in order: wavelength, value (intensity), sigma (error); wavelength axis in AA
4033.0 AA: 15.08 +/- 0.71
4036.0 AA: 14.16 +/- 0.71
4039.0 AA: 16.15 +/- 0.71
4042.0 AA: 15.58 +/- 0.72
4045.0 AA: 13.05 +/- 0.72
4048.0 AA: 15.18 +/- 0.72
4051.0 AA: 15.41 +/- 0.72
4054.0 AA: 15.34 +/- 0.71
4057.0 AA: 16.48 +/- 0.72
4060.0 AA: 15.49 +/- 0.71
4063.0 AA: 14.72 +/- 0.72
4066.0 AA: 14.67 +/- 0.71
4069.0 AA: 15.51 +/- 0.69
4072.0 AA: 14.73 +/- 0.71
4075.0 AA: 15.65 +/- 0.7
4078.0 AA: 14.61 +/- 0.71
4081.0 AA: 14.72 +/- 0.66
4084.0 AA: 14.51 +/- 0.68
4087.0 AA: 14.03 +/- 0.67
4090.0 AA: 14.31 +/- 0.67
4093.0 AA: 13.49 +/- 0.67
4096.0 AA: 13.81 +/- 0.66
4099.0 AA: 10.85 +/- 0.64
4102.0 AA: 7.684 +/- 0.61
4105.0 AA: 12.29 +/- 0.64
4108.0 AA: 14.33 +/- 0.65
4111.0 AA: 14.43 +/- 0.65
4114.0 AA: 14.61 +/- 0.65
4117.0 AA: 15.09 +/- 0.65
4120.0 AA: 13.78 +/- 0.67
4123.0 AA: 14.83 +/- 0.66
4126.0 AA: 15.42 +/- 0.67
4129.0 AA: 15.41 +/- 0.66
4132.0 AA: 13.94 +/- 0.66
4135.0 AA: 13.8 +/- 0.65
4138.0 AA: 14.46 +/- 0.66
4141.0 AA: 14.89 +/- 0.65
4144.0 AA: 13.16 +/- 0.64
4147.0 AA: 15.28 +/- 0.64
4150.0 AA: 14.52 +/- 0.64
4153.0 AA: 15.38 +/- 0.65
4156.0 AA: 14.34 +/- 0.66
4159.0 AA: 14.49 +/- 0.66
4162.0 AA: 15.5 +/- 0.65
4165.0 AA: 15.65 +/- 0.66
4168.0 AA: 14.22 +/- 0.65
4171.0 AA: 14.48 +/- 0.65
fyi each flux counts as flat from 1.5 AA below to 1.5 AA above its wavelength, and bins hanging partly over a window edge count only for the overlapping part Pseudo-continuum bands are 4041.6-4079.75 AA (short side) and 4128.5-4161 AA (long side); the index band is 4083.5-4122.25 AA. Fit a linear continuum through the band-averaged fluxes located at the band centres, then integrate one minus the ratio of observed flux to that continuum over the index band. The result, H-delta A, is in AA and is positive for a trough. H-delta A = 3.9 AA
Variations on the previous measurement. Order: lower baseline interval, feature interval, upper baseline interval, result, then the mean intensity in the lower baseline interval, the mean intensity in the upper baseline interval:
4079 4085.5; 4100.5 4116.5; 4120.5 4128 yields 2.2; 14.6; 15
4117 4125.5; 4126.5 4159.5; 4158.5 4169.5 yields 0.6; 14.6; 15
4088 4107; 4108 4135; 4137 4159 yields -2.7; 12.2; 14.6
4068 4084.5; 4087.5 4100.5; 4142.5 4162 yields 1.5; 15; 14.6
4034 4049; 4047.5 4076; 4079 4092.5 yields -1.4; 14.8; 14.3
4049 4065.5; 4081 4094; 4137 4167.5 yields 0.9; 15.4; 14.8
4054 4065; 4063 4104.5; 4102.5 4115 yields 2.2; 15.5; 13.4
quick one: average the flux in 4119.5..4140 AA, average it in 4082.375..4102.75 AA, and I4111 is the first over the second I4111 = 1.13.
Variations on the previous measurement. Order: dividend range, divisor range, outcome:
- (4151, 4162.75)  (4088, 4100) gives 1.12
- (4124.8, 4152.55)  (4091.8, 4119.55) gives 1.12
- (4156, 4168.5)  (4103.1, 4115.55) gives 1.09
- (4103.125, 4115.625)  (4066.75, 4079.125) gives 0.91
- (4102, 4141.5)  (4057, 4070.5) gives 0.93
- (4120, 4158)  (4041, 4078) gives 0.96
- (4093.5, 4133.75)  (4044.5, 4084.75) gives 0.90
